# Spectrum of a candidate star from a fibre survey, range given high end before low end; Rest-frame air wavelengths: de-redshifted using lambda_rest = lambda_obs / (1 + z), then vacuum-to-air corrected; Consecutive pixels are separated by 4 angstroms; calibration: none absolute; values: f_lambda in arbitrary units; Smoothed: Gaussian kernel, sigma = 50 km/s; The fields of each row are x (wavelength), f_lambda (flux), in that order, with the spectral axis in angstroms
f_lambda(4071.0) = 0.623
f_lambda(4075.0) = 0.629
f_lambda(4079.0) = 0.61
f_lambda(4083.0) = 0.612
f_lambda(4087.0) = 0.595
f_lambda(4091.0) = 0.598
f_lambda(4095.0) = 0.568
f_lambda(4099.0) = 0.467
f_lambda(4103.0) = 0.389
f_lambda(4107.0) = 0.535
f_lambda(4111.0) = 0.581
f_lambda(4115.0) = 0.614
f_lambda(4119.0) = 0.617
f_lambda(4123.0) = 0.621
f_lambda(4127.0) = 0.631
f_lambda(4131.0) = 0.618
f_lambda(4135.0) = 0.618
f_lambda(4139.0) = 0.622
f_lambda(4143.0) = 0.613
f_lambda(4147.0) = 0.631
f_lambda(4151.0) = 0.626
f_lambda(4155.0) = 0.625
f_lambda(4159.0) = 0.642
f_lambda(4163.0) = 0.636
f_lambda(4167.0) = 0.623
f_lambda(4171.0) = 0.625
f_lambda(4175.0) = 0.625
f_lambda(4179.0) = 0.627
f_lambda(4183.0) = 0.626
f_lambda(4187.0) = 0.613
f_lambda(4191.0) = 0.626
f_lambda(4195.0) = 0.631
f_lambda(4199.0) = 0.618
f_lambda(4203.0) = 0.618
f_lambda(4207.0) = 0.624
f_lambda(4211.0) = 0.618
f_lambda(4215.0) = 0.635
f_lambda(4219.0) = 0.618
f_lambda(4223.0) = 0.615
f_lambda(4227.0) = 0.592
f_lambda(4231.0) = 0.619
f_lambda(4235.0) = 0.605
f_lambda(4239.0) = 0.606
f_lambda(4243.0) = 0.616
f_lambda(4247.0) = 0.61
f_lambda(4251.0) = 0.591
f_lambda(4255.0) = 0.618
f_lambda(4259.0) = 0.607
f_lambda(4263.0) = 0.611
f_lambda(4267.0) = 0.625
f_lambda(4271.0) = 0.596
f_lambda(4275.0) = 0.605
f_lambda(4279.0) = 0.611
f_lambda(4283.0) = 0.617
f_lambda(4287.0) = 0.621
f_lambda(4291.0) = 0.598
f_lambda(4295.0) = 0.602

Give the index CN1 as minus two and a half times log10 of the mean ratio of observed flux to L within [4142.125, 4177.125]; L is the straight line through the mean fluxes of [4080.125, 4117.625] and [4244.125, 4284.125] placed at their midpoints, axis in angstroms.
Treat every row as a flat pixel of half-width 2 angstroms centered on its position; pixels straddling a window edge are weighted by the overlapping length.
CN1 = -0.10 mag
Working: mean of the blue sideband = 0.553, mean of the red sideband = 0.609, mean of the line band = 0.628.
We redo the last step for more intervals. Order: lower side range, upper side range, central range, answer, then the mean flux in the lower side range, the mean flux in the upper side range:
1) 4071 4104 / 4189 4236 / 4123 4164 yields -0.063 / 0.568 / 0.619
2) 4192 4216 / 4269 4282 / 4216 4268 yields 0.006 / 0.624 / 0.605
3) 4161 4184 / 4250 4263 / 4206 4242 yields 0.001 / 0.627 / 0.607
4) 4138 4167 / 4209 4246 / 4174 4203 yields -0.004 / 0.628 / 0.614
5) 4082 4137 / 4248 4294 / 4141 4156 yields -0.072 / 0.575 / 0.609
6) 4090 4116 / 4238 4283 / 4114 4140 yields -0.145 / 0.531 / 0.609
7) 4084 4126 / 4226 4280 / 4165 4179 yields -0.076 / 0.561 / 0.608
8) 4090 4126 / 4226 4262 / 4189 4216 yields -0.058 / 0.555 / 0.608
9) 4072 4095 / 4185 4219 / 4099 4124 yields 0.113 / 0.606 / 0.623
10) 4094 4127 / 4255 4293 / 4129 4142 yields -0.104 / 0.553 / 0.611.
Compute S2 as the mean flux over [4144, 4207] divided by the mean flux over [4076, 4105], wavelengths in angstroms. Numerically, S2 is 1.14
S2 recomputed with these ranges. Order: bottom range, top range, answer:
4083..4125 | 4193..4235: 1.10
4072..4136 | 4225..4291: 1.05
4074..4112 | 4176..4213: 1.12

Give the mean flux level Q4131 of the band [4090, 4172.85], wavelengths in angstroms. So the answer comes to 0.595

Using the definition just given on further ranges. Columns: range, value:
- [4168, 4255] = 0.617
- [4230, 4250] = 0.61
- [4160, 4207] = 0.625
